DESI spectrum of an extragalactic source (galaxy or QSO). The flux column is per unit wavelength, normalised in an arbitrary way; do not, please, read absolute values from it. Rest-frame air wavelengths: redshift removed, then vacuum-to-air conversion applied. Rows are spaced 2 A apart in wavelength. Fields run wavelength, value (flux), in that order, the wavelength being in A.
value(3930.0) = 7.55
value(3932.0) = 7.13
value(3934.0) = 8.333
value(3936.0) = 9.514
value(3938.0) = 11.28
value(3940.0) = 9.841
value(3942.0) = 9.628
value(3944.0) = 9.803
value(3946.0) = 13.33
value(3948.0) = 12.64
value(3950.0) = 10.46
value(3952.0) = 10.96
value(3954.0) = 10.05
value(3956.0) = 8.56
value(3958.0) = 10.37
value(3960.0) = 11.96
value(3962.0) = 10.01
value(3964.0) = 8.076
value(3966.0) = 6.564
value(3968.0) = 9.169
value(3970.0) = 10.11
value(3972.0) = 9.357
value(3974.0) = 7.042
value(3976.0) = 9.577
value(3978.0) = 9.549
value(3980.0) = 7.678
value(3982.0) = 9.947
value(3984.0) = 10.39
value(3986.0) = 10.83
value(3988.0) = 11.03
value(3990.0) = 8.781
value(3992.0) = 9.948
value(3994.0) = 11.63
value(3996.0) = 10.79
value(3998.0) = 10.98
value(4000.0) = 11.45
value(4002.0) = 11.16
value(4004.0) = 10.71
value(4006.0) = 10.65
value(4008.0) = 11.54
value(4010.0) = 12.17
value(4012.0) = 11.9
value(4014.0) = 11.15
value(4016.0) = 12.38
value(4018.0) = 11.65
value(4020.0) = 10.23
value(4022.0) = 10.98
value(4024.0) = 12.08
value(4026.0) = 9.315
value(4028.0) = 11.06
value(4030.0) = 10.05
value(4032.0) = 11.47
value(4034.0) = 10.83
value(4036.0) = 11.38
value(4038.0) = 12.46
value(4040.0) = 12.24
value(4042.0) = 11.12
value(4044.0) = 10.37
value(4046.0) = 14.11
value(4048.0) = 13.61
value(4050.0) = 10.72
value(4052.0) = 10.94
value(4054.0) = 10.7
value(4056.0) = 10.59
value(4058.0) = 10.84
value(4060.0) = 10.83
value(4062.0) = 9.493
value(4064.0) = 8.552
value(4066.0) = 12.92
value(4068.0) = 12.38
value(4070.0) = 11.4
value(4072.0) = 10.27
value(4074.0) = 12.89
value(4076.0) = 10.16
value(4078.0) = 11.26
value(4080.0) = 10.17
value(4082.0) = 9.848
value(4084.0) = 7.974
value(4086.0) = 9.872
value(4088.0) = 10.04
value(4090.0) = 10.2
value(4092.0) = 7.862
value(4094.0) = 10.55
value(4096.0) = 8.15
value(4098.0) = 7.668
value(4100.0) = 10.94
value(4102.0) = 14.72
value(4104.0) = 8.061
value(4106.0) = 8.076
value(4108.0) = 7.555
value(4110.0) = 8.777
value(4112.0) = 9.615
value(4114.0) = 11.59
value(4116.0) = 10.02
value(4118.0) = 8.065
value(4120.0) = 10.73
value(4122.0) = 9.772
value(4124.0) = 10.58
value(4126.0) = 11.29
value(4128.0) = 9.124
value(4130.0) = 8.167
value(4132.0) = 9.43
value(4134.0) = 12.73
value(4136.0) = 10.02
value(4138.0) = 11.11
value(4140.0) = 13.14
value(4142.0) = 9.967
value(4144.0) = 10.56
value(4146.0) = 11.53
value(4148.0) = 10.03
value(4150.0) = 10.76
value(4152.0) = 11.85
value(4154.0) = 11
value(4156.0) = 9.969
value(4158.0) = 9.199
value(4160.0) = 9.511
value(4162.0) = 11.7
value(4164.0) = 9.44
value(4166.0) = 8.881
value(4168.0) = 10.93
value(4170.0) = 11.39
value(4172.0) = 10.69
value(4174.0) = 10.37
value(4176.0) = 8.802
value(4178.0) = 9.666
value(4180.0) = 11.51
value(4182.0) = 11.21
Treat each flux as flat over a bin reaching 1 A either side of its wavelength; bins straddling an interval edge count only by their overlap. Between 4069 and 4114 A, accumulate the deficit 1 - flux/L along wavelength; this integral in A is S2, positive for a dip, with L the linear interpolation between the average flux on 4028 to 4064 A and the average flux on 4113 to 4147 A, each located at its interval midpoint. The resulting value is 3.93 A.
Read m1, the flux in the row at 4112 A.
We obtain 9.615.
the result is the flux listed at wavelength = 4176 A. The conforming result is 8.802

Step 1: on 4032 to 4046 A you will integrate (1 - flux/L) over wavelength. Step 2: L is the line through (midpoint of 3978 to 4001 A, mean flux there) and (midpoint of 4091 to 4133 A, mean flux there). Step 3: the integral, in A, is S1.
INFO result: -2.3 A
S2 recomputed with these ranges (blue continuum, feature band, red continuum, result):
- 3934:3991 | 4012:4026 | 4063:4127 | -1.91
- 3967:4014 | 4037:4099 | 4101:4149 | -2.50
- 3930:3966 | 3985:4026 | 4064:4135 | -4.39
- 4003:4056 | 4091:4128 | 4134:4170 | 4.21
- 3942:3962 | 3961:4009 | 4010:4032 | 4.80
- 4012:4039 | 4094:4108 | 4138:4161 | 1.76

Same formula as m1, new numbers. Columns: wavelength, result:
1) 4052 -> 10.94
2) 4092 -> 7.862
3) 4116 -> 10.02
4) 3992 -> 9.948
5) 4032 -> 11.47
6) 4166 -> 8.881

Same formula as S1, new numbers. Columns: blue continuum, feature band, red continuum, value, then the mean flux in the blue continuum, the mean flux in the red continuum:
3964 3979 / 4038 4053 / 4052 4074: -2.1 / 8.72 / 10.9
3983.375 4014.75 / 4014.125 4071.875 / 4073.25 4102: -4.2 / 10.9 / 9.97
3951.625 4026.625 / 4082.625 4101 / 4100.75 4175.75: 1.8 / 10.3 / 10.3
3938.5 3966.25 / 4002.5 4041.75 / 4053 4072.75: -2.4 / 10.3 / 10.8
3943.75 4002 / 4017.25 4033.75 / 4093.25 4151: -1.3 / 10.1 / 10.1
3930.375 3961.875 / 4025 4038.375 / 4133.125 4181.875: -0.6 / 10.2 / 10.6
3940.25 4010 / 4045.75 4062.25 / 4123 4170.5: -1.5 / 10.2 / 10.5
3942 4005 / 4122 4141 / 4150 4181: -0.5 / 10.1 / 10.3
